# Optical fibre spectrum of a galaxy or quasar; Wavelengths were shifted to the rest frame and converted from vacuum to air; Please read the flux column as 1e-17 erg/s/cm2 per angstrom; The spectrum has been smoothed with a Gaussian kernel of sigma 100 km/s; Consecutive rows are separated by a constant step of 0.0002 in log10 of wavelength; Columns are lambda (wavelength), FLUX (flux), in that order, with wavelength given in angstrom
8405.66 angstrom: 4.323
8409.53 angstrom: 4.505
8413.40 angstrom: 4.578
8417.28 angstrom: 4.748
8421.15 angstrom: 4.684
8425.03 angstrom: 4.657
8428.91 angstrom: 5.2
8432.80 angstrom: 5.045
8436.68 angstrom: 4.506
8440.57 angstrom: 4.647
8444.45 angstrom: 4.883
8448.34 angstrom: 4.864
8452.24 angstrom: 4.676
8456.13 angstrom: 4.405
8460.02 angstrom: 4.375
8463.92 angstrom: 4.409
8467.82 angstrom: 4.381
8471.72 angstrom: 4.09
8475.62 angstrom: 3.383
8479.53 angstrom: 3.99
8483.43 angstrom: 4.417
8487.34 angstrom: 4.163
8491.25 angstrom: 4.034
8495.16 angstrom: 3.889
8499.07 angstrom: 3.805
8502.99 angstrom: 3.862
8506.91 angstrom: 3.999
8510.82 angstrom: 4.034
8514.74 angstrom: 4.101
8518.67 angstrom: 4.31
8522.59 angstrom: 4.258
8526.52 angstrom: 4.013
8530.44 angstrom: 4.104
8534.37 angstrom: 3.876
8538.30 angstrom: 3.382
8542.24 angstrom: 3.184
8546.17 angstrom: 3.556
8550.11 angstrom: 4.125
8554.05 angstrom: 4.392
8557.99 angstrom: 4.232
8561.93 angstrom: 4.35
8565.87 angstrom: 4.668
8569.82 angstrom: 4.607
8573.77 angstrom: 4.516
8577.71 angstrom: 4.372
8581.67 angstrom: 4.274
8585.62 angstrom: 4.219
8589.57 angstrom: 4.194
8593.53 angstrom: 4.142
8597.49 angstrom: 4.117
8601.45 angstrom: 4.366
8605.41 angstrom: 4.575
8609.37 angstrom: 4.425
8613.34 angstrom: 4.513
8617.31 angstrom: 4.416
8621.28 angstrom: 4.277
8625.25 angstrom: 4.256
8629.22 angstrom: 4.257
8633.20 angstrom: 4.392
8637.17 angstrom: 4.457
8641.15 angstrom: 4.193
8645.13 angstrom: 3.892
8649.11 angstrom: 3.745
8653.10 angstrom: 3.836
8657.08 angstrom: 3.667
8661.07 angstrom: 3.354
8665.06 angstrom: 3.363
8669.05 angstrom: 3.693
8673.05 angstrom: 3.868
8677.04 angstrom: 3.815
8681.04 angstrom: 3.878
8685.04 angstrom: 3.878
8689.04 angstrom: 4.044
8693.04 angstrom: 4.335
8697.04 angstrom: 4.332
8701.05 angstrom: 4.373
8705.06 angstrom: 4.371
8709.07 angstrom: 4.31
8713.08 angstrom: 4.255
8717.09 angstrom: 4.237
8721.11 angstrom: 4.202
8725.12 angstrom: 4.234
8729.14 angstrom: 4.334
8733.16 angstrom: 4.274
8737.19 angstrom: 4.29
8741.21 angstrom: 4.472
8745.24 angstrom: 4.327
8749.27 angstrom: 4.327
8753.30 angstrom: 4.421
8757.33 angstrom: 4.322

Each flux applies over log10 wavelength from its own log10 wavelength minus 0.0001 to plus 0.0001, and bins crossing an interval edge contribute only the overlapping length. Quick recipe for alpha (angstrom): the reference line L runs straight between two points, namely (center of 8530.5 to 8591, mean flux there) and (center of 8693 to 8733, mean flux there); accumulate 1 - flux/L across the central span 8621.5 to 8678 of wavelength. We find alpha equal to 4.00 angstrom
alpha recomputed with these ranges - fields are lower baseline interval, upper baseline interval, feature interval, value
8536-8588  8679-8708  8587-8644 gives -2.2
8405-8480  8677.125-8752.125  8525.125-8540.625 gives 2.1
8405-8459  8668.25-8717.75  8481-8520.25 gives 4.2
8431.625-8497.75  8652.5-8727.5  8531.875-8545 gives 2.3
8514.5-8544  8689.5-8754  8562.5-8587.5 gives -2.8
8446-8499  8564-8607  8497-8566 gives 4.9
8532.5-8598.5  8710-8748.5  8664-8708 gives 2.4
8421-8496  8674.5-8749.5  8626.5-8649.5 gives 0.5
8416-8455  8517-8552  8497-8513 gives 0.8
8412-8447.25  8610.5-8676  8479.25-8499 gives 2.1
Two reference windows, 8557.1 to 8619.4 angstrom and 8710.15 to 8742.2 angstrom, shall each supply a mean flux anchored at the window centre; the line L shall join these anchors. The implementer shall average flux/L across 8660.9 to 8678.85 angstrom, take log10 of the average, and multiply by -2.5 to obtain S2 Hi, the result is 0.19 mag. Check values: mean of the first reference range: 4.38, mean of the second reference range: 4.28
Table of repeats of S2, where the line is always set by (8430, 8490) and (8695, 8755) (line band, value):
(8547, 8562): 0.04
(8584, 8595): 0.05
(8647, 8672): 0.20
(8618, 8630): 0.02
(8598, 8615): -0.02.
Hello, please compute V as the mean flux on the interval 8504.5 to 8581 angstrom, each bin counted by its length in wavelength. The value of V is 4.11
